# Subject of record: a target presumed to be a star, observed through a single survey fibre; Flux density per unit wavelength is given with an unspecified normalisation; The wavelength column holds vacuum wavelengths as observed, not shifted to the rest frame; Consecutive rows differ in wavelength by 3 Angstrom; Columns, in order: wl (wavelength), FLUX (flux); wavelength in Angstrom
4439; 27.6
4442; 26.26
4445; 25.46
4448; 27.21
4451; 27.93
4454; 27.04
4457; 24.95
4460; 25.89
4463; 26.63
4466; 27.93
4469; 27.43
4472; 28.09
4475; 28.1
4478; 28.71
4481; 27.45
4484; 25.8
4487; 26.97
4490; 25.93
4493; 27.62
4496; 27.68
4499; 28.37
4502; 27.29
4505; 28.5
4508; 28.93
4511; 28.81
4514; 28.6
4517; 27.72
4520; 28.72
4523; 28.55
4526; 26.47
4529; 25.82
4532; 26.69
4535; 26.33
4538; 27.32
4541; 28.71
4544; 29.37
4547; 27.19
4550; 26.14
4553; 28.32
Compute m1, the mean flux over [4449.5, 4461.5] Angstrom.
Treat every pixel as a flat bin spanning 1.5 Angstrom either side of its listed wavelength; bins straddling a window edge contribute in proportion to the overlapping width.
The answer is 26.5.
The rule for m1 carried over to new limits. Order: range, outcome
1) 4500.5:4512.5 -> 28.4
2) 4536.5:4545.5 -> 28.5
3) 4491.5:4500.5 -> 27.9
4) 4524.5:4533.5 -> 26.3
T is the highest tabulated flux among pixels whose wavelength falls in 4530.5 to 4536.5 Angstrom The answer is 26.69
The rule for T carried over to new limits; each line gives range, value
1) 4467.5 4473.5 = 28.09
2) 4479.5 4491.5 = 27.45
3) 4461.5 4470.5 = 27.93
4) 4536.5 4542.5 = 28.71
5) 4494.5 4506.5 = 28.5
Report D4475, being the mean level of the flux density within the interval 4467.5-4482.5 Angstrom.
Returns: 28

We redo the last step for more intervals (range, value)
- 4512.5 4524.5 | 28.4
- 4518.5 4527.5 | 27.9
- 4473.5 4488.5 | 27.4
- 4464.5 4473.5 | 27.8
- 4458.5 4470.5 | 27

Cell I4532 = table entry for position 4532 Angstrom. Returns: 26.69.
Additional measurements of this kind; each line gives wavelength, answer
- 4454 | 27.04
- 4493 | 27.62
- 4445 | 25.46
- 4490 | 25.93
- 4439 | 27.6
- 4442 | 26.26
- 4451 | 27.93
